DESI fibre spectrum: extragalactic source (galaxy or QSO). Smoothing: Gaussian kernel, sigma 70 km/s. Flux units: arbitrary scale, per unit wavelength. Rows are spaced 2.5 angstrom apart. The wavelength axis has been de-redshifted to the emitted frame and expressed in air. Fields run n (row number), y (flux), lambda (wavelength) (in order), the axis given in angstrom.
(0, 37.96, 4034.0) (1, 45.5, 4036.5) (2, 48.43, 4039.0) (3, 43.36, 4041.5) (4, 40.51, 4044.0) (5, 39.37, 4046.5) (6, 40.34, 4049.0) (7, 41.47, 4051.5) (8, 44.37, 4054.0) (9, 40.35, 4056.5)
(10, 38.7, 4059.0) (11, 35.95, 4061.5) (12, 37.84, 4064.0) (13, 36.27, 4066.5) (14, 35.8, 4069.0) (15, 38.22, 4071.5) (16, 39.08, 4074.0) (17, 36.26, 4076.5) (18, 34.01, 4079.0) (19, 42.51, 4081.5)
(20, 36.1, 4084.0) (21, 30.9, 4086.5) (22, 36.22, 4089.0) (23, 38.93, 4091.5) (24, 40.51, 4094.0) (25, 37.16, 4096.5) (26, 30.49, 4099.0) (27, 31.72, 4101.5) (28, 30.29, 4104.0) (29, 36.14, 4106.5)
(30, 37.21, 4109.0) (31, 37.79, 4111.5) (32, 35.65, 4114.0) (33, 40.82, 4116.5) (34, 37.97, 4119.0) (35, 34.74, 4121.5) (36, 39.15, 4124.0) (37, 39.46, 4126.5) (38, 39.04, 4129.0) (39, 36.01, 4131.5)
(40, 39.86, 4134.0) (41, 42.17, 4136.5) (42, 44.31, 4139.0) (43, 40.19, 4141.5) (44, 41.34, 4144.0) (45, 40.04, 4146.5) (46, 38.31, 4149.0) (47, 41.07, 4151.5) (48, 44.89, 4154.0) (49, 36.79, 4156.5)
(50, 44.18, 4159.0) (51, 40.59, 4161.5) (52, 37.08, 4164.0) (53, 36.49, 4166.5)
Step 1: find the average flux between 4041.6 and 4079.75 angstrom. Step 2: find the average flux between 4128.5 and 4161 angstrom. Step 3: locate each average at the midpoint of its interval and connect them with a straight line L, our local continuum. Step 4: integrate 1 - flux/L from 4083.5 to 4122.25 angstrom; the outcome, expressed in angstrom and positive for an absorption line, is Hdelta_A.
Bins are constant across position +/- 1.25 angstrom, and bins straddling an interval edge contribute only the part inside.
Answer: 3.8 angstrom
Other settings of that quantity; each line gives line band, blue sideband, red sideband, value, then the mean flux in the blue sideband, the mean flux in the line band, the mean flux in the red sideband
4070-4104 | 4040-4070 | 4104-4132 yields 2.1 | 39.6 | 36.1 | 37.4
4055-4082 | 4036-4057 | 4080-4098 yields 1.5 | 42.6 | 37.7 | 37.3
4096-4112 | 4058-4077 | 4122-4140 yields 1.9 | 37.3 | 34.1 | 39.7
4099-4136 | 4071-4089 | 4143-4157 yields 1.9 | 36.6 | 36.7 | 40.6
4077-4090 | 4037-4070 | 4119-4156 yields 1.4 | 40.4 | 36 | 39.9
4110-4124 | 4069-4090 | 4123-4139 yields 0.5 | 36.6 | 37.5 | 39.7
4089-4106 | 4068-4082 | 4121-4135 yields 1.2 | 37.4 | 35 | 38.2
